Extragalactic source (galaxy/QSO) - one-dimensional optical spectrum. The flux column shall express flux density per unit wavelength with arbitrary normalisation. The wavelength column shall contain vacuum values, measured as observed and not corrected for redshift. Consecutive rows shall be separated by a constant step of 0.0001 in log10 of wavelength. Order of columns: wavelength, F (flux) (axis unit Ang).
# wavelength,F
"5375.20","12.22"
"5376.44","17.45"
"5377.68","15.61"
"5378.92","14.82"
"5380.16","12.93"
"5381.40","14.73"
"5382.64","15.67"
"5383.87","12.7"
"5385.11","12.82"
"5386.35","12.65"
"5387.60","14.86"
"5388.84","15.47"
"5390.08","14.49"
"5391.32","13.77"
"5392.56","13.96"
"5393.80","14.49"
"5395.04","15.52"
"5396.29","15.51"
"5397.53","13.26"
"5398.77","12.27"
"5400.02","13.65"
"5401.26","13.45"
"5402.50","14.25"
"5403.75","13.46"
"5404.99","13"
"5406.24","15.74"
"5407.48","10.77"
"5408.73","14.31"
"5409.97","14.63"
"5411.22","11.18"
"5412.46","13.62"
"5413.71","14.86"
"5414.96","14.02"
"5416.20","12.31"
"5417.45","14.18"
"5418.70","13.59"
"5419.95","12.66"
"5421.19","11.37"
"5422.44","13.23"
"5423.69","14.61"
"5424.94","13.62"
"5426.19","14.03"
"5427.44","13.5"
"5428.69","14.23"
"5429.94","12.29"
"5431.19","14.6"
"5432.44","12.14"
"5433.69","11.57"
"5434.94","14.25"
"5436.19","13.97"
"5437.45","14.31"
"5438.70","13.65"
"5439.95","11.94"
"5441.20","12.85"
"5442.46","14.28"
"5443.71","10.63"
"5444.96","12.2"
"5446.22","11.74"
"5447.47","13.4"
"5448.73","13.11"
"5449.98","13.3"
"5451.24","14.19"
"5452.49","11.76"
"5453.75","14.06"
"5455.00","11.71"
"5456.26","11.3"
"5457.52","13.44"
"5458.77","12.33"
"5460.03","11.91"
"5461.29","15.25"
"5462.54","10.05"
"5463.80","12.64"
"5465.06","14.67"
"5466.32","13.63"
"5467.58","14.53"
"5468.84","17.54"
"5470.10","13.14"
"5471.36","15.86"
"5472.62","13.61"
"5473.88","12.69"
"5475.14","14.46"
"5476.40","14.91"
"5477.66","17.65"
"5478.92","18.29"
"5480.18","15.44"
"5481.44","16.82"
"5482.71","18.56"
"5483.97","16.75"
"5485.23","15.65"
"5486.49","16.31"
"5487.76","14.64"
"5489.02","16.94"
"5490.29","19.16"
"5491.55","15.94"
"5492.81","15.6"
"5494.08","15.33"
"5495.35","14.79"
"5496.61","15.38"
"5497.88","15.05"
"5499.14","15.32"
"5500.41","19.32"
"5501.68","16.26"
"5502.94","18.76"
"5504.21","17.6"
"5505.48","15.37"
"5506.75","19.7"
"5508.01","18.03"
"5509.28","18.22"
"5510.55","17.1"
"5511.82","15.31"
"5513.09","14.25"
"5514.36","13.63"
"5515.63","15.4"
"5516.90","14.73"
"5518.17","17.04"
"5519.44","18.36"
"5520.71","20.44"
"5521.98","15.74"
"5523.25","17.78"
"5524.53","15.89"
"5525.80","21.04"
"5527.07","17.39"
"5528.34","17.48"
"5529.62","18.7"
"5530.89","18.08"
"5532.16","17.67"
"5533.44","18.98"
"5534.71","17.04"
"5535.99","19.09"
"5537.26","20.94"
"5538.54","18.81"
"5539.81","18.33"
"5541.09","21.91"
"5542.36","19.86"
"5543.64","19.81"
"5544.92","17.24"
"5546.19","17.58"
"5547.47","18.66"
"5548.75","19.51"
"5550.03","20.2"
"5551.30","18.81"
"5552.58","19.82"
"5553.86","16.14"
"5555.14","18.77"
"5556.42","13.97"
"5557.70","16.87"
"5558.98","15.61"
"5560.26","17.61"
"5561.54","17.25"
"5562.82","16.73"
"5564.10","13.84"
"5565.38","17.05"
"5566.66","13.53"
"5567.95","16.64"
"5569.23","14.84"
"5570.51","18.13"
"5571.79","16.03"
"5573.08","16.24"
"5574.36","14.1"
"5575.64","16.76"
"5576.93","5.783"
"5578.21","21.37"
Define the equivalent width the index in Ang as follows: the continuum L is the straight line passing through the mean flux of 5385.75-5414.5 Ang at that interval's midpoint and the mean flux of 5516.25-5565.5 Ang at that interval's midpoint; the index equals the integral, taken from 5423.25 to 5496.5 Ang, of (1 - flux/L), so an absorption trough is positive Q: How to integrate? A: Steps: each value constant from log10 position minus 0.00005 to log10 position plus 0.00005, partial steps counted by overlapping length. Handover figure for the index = 6.8 Ang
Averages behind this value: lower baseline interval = 13.9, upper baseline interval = 18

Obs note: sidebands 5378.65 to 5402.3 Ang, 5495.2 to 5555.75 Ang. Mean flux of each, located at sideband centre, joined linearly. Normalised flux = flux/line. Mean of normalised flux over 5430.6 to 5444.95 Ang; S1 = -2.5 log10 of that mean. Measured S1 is 0.174 mag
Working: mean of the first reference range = 14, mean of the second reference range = 17.8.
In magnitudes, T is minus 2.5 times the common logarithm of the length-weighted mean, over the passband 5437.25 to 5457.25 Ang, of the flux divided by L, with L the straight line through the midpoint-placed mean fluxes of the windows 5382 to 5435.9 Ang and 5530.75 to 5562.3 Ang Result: 0.172 mag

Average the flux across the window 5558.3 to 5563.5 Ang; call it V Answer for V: 16.8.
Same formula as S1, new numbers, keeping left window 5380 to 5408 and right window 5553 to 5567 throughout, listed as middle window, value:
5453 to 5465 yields 0.18 mag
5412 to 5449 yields 0.09 mag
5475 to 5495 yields -0.09 mag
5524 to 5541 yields -0.17 mag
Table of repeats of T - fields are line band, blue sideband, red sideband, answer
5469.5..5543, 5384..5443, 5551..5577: -0.121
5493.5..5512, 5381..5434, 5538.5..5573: -0.045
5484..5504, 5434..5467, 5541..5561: -0.079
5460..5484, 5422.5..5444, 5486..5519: 0.008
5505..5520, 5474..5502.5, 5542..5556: 0.050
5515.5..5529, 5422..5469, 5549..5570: -0.122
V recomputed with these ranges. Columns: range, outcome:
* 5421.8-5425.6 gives 13.8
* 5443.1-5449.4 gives 12.2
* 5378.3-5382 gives 14.1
